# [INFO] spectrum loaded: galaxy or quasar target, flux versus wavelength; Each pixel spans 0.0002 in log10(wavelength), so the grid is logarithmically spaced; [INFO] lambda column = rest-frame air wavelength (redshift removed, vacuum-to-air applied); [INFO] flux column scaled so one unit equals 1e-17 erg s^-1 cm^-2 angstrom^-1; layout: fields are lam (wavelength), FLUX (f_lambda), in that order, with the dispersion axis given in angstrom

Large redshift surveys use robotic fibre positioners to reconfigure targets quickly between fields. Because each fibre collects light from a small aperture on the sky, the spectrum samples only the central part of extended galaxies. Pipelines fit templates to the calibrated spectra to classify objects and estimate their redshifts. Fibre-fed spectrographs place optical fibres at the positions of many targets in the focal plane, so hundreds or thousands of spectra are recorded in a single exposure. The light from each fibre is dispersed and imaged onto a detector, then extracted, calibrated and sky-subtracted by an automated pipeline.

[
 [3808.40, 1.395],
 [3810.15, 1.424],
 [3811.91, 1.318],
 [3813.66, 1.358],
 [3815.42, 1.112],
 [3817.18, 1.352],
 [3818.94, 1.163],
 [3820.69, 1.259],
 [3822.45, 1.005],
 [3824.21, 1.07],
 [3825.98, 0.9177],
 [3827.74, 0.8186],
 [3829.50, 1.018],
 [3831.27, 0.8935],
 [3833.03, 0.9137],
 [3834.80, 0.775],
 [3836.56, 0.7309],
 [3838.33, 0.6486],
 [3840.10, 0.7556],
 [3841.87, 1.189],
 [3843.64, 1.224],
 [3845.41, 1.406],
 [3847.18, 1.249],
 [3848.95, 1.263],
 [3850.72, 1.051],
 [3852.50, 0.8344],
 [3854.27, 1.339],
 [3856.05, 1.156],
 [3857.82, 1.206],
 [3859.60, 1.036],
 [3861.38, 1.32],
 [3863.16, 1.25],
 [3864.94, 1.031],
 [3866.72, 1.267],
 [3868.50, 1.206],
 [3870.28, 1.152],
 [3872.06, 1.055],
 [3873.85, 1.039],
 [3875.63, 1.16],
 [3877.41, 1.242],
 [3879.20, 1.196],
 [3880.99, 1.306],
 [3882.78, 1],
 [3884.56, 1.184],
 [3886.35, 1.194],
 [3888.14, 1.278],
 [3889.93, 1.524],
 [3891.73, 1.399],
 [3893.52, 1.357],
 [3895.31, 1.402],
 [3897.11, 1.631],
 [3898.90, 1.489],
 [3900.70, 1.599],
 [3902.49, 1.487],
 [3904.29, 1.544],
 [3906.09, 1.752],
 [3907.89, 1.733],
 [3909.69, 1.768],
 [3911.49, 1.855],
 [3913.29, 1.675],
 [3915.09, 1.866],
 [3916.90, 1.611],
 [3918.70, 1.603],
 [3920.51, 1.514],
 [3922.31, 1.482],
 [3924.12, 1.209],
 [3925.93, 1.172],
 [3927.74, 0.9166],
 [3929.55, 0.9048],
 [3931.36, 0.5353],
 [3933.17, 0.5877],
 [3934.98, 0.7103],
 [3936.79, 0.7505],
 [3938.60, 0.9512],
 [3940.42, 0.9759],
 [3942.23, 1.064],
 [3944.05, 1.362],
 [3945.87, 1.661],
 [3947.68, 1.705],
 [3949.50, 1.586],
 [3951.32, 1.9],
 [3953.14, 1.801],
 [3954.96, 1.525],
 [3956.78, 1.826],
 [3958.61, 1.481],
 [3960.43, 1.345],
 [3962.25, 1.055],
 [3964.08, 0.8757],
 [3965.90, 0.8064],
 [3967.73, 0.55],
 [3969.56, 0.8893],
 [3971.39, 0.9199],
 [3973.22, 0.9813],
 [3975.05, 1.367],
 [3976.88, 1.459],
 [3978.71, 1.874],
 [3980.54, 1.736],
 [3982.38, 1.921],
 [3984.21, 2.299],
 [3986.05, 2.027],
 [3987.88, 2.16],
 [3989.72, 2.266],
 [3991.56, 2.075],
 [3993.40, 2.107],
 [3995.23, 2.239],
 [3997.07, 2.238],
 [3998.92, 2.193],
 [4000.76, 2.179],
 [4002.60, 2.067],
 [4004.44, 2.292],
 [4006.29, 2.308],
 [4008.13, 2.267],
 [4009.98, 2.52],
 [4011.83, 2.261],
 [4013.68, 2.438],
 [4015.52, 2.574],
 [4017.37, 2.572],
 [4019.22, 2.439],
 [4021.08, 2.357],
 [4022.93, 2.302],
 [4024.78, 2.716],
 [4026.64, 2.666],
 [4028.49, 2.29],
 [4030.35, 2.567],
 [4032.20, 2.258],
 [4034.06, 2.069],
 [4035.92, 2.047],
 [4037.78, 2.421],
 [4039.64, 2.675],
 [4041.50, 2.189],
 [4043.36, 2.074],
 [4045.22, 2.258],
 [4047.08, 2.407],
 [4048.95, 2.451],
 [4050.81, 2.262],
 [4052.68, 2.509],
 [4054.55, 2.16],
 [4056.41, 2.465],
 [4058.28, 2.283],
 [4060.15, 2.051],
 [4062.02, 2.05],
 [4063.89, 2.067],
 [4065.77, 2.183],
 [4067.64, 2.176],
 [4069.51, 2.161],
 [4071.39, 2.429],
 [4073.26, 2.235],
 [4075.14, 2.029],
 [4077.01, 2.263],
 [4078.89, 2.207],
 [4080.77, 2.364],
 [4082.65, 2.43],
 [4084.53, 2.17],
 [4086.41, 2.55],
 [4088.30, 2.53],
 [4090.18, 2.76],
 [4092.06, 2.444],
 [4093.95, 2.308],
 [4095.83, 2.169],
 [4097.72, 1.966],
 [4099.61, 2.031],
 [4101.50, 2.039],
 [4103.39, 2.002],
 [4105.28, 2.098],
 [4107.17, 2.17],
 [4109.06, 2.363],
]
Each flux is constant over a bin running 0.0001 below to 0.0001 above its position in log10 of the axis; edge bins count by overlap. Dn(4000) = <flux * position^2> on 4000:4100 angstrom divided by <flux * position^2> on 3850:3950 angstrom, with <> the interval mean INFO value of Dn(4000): 1.94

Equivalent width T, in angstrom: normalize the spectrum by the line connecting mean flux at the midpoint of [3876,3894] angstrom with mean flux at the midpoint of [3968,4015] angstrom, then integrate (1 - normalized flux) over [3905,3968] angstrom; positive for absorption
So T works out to 10.0 angstrom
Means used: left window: 1.26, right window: 1.95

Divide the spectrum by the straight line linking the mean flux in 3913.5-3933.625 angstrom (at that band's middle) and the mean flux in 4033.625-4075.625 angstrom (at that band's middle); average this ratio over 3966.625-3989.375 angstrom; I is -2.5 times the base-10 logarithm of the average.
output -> 0.10 mag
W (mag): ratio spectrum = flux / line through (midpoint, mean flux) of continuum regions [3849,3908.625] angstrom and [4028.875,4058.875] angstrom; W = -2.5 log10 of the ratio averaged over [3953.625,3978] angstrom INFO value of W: 0.48 mag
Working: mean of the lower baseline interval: 1.28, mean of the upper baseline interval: 2.32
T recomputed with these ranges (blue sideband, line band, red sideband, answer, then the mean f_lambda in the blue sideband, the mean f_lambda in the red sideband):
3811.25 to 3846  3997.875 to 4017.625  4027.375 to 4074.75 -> -2.86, 1.04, 2.27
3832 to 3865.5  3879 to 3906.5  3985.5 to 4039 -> 0.29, 1.07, 2.31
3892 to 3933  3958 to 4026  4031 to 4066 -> 1.49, 1.44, 2.26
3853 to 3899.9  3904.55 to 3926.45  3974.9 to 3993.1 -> -1.67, 1.24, 1.95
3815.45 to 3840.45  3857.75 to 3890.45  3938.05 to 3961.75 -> -0.91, 0.961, 1.48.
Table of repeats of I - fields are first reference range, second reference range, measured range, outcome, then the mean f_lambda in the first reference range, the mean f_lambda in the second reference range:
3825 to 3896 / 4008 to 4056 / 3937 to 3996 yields 0.25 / 1.12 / 2.38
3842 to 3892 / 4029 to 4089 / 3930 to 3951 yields 0.42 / 1.2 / 2.28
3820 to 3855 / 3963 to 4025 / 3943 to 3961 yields 0.05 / 1.02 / 1.94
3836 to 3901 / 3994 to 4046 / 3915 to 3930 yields 0.18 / 1.2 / 2.34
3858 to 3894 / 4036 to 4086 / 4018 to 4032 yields -0.20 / 1.21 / 2.27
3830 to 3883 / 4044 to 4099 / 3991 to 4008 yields -0.16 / 1.1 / 2.28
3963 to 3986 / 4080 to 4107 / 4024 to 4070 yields -0.21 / 1.33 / 2.27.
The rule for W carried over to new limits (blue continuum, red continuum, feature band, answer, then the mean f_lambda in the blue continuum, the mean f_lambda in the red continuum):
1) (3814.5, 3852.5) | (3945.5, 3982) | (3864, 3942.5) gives -0.064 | 1.03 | 1.37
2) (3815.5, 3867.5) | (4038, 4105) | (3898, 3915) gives -0.180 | 1.07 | 2.27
